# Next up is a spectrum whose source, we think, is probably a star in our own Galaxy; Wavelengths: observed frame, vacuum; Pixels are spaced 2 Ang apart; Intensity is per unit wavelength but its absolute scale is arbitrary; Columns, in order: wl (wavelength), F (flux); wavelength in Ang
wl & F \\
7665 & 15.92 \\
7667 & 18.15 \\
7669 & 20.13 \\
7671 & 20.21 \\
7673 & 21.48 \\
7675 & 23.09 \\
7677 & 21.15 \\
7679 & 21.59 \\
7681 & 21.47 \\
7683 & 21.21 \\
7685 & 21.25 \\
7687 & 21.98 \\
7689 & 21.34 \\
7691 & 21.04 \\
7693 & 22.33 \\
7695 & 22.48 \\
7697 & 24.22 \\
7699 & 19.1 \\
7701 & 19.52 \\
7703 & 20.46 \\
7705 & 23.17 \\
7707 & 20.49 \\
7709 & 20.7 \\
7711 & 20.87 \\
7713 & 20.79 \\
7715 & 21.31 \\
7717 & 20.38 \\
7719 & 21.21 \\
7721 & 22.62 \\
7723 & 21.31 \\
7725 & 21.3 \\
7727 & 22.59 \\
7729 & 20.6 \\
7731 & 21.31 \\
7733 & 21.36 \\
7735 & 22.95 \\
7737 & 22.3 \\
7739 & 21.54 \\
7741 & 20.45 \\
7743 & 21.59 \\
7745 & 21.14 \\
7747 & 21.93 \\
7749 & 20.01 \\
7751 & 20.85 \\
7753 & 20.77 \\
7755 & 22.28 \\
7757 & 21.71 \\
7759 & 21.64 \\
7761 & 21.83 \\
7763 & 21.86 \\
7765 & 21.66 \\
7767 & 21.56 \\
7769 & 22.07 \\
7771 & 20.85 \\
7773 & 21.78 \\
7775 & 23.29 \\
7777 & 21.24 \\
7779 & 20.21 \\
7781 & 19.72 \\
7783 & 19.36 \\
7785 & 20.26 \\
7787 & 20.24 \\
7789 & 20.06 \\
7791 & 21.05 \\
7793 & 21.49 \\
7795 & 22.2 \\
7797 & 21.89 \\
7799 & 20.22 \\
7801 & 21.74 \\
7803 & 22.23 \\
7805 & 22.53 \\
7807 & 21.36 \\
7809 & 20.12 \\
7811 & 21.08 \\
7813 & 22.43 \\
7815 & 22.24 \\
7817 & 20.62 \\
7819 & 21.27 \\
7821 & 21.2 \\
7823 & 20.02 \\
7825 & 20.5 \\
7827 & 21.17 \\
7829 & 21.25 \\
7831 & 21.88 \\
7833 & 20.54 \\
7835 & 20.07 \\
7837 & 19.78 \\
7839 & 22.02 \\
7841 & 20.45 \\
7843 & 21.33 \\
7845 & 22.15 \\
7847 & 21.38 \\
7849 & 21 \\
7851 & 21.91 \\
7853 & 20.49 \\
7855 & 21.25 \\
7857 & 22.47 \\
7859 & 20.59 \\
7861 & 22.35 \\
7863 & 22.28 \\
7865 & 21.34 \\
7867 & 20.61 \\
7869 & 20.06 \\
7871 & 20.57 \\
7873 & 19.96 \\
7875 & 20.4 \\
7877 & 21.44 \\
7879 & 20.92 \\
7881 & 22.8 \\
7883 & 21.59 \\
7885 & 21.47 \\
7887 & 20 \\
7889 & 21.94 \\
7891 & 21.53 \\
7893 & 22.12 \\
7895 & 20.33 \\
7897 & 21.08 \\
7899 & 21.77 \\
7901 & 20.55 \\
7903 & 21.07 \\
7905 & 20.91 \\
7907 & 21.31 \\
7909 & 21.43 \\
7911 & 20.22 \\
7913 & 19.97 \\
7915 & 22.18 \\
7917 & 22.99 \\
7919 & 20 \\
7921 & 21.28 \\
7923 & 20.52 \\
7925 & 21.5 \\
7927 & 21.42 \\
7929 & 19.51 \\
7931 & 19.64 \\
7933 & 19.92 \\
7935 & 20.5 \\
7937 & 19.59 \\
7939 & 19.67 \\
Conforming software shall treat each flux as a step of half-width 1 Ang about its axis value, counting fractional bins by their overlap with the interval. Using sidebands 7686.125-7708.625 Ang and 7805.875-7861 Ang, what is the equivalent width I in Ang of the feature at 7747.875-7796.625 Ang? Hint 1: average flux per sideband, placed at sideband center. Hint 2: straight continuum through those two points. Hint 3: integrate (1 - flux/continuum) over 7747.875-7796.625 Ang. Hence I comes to 0.2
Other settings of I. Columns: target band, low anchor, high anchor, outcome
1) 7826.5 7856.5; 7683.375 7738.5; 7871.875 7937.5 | 0.0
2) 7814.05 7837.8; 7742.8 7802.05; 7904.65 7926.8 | 0.3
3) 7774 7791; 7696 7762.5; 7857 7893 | 0.6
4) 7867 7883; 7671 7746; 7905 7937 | 0.0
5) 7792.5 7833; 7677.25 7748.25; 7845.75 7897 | -0.1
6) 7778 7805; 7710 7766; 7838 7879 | 0.6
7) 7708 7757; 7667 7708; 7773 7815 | -0.2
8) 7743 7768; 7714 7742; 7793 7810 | 0.1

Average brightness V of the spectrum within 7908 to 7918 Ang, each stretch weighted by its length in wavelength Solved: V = 21.4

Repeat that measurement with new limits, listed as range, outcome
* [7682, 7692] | 21.4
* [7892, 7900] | 21.3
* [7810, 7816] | 21.9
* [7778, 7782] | 20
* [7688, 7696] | 21.8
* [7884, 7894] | 21.4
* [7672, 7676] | 22.3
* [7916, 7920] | 21.5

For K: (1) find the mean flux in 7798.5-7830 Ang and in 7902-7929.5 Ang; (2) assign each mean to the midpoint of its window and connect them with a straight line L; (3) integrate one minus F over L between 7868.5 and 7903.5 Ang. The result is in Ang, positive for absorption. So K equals 0.0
